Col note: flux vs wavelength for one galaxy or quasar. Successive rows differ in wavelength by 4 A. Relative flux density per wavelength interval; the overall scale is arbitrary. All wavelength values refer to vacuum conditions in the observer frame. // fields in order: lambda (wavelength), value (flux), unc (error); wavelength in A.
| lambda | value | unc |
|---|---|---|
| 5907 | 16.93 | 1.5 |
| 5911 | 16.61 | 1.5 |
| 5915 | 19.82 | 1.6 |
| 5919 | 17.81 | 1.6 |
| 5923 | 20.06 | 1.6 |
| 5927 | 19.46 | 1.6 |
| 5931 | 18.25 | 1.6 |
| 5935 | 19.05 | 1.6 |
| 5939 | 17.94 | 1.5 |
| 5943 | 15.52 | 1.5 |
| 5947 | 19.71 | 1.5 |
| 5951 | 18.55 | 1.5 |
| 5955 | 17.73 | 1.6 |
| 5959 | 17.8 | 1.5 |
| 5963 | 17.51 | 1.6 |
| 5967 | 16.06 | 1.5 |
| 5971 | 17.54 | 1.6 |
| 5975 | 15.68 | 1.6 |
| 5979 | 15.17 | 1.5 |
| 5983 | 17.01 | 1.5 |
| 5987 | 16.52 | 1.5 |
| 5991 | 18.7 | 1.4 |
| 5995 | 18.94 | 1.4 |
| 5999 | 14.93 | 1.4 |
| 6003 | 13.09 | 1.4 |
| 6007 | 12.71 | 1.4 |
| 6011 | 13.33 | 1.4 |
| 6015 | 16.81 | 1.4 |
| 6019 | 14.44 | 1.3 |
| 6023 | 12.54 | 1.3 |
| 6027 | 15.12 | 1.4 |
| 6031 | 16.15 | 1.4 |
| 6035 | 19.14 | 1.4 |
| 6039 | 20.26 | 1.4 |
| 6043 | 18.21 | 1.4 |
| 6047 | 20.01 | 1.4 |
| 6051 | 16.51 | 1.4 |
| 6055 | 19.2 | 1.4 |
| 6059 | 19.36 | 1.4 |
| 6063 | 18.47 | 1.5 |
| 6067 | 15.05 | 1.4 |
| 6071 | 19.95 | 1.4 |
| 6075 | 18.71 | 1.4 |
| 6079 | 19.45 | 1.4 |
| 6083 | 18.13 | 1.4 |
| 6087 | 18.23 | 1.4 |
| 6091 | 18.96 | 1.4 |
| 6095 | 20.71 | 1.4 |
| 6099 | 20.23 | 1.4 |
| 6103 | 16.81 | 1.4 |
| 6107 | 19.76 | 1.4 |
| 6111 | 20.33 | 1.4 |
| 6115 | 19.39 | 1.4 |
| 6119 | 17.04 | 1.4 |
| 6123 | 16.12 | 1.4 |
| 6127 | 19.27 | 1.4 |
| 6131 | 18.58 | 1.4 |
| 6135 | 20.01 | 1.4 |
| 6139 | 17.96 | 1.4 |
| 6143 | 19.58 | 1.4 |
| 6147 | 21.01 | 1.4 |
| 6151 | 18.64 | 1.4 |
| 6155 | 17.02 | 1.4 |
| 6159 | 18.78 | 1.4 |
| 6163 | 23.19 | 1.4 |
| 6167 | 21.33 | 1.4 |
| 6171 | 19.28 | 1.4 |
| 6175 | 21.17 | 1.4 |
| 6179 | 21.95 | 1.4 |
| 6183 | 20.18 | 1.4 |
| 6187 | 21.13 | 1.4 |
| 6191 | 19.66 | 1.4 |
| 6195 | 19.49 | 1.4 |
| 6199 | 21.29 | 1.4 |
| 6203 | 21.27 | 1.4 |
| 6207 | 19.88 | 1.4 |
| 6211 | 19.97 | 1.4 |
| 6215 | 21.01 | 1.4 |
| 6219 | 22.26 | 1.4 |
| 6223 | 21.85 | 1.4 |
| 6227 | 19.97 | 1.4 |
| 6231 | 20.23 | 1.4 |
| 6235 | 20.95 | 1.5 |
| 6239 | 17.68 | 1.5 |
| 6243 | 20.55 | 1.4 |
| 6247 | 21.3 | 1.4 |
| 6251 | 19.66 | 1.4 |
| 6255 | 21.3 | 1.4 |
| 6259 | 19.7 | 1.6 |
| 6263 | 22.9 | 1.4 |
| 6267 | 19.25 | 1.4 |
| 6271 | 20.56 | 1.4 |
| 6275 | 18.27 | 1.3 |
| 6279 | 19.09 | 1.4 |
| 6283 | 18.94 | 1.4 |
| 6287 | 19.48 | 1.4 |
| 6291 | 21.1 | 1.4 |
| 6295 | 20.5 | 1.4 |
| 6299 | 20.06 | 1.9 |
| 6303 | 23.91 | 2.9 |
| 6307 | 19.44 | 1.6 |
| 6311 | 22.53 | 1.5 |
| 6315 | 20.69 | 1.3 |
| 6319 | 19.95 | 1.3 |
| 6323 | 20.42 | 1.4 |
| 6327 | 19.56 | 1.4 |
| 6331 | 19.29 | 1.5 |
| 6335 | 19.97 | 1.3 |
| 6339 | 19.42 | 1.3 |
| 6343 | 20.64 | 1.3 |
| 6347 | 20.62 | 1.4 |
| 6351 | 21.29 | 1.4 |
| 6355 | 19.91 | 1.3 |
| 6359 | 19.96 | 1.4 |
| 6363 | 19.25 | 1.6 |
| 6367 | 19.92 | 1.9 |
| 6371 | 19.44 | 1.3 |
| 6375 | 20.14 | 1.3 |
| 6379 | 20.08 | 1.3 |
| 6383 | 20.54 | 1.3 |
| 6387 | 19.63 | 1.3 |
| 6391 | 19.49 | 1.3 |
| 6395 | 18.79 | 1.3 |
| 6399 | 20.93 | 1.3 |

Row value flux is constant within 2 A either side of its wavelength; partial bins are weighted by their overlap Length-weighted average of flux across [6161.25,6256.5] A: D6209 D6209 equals 20.7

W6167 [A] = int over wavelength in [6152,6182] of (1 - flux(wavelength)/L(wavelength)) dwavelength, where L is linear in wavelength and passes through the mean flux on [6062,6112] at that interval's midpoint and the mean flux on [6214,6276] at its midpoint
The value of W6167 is -1.0 A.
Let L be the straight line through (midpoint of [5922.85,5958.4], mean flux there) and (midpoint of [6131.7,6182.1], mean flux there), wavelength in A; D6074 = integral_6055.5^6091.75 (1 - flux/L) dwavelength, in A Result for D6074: 1.60 A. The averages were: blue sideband 18.4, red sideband 20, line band 18.5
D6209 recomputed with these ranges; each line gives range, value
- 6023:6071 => 17.8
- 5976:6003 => 16.6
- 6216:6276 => 20.5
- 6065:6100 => 18.8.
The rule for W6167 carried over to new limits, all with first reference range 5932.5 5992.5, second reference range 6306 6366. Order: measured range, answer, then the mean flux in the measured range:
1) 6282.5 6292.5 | -0.04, 19.9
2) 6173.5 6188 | -1.59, 21.1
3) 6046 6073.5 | -0.32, 18.3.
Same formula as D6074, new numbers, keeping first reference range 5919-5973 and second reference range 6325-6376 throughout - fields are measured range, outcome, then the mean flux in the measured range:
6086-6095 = -0.2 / 19.1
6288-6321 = -2.1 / 21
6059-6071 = 0.6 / 17.7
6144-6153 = -0.4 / 19.8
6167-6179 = -1.0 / 20.7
